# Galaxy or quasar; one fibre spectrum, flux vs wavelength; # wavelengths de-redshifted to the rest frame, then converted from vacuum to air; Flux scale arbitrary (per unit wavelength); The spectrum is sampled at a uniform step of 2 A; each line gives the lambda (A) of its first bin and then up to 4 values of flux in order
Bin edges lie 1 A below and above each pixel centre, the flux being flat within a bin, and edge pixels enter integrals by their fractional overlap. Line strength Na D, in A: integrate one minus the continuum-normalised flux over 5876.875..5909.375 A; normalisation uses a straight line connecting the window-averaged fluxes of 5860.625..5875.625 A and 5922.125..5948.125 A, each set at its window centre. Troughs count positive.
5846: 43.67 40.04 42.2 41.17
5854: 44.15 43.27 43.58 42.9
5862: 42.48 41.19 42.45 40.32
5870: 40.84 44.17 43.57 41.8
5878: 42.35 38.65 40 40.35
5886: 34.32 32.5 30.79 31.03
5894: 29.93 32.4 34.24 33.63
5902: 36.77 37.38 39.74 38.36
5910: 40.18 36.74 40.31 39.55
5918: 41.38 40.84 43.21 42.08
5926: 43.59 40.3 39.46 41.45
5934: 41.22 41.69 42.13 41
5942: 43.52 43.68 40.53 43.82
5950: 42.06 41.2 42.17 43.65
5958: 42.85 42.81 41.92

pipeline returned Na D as 4.8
